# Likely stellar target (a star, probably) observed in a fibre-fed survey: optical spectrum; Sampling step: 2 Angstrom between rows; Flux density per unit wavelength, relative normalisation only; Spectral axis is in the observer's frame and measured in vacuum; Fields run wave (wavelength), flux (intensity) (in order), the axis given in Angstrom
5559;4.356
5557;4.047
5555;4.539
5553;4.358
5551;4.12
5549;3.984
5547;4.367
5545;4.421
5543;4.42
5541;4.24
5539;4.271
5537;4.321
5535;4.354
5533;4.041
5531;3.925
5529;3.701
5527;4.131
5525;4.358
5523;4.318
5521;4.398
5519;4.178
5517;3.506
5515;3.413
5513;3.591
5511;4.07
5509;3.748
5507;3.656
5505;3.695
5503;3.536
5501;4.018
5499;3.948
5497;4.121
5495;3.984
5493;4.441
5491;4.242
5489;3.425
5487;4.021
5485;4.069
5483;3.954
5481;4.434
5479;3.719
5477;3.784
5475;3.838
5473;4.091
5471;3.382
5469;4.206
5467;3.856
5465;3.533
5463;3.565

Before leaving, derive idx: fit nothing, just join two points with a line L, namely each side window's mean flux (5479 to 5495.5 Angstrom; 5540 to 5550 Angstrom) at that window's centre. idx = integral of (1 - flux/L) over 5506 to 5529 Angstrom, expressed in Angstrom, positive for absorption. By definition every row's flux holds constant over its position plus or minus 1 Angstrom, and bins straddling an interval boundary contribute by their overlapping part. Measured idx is 1.3 Angstrom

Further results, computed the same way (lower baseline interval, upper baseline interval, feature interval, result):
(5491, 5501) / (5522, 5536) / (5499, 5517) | 1.8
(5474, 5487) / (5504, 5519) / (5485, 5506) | -0.6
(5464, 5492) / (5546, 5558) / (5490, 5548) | 0.5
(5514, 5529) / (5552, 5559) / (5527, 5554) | 0.0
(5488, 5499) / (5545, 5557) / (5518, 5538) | 0.0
